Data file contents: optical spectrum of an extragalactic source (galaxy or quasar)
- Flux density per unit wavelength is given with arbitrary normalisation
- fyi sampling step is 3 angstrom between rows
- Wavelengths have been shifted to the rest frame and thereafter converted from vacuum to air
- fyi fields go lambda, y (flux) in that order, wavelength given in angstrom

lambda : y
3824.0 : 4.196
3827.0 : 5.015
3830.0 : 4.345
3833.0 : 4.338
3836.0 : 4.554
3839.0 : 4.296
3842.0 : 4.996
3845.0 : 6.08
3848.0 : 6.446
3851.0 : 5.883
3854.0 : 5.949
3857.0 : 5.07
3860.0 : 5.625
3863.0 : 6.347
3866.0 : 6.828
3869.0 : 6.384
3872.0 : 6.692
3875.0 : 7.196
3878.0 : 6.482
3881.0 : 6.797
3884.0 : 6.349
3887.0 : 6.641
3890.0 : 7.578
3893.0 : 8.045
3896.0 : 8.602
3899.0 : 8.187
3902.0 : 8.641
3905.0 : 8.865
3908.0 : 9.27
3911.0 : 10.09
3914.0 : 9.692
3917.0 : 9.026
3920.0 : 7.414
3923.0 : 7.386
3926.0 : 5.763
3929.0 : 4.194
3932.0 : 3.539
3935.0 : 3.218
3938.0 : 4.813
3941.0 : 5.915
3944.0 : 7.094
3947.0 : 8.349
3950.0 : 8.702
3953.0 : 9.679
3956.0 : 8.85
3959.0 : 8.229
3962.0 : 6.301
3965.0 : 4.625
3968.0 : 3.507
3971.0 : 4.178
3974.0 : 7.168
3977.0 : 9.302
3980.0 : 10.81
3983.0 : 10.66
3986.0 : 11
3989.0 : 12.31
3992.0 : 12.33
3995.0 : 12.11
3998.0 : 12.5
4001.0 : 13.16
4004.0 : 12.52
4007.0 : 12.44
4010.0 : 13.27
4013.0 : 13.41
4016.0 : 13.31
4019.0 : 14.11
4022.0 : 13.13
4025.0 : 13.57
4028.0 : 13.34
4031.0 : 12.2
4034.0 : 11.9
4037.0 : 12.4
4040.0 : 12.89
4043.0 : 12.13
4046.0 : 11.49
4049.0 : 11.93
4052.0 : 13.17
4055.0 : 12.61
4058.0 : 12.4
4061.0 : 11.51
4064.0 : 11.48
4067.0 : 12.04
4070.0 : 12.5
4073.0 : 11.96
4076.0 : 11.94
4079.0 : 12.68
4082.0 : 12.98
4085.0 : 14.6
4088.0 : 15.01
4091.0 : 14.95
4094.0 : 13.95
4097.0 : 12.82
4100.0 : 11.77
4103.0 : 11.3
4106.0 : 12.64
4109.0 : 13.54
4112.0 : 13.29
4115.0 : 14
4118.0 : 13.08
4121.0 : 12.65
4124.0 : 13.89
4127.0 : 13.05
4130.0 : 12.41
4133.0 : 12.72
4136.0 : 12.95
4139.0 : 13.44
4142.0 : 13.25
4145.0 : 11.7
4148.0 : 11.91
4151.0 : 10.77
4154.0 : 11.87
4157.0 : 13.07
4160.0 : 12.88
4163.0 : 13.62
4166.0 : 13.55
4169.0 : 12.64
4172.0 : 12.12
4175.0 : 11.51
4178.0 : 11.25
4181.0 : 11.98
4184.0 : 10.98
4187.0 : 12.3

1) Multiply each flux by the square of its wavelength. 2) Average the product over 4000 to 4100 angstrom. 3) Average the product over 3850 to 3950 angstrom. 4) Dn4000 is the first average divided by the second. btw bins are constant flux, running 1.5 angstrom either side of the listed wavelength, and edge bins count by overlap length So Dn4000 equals 2.0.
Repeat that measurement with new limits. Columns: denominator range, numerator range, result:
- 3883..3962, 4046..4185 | 1.87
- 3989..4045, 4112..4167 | 1.06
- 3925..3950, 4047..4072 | 2.33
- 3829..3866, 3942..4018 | 1.95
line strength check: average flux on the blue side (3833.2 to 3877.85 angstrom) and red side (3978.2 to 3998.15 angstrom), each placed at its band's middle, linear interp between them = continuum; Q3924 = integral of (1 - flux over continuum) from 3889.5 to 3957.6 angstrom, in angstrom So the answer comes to 8.9 angstrom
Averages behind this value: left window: 5.86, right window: 11.6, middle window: 7.52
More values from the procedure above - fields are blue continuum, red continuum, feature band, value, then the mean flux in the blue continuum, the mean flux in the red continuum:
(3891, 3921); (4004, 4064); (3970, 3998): 2.4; 8.79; 12.7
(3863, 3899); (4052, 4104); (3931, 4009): 9.1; 7.07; 12.8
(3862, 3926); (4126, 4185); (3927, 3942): 7.3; 7.7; 12.4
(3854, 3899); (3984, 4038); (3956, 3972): 7.3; 6.78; 12.7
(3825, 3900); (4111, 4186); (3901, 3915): -4.2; 6.16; 12.6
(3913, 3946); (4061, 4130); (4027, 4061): -4.8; 6.17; 13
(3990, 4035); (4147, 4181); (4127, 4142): -0.6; 12.9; 12.3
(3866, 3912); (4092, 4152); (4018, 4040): -4.5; 7.67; 12.8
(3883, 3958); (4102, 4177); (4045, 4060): -2.4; 7.45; 12.7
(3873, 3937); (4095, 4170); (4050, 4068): -2.0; 7.26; 12.8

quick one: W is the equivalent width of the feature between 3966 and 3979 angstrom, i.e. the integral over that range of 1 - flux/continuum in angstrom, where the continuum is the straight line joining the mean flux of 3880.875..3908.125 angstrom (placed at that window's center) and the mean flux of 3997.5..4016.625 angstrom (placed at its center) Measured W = 6.0 angstrom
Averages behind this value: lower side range 7.88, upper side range 13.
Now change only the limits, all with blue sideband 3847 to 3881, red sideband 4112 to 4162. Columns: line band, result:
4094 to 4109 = -0.69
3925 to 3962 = 7.63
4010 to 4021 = -4.09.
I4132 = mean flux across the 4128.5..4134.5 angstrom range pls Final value 12.6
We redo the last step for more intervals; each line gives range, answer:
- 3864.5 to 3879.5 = 6.72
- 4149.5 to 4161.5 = 12.1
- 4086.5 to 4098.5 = 14.2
